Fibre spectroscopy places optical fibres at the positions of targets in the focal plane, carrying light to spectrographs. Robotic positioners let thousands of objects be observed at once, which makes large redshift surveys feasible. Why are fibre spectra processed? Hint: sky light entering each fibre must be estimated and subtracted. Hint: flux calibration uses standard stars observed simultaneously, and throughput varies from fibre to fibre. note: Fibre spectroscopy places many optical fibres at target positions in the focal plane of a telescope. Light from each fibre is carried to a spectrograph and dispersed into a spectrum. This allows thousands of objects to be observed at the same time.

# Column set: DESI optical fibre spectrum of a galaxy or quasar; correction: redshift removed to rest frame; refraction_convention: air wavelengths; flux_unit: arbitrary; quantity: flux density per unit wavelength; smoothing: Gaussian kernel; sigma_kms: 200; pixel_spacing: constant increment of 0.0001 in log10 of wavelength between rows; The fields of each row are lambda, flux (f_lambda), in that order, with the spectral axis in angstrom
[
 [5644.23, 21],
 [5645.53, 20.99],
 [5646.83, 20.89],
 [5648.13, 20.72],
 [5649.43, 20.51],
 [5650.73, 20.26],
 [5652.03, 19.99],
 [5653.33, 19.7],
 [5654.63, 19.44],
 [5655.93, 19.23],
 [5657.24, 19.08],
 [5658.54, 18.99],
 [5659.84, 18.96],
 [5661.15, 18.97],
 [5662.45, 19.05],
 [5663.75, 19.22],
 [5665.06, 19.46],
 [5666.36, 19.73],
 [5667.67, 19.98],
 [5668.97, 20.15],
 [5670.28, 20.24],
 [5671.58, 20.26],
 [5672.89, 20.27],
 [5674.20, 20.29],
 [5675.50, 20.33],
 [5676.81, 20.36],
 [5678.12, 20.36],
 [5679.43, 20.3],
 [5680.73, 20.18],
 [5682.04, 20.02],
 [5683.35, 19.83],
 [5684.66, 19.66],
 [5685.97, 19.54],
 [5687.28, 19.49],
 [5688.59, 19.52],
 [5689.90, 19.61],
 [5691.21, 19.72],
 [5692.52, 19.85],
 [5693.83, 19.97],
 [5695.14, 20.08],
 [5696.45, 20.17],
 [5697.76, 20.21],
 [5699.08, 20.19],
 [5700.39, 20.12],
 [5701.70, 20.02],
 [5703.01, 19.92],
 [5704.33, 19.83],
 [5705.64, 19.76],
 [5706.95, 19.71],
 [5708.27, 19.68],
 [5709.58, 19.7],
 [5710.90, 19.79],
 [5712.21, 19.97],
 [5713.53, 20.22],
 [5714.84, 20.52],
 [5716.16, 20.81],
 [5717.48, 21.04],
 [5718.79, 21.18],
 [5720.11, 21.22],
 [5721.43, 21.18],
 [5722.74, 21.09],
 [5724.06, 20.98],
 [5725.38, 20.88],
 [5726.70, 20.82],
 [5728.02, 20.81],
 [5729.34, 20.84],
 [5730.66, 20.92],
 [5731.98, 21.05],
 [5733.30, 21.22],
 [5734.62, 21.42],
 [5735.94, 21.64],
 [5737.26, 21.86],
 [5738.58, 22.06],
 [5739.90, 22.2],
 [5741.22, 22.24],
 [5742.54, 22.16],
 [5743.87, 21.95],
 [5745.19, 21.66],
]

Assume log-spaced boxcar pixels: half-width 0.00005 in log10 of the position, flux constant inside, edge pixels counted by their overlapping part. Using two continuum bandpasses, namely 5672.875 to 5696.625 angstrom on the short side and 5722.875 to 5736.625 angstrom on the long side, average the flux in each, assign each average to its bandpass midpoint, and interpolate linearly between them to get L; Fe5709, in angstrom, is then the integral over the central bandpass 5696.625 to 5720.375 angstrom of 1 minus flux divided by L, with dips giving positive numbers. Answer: 0.4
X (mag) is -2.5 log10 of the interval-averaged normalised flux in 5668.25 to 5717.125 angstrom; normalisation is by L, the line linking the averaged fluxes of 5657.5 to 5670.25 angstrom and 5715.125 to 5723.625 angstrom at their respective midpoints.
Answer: 0.01 mag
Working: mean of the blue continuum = 19.4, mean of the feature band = 20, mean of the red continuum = 21.1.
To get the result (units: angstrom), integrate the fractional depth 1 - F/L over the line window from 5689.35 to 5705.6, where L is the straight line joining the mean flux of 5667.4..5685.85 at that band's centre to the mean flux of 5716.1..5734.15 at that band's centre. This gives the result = 0.4 angstrom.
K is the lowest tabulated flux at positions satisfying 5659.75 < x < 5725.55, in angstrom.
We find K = 18.96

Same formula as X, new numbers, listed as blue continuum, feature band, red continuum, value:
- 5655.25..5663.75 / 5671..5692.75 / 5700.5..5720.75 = -0.022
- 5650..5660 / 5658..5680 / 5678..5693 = -0.009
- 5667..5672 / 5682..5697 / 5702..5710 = 0.010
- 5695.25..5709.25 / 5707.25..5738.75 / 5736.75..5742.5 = 0.017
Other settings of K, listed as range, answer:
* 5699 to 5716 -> 19.68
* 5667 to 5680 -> 19.98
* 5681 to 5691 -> 19.49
